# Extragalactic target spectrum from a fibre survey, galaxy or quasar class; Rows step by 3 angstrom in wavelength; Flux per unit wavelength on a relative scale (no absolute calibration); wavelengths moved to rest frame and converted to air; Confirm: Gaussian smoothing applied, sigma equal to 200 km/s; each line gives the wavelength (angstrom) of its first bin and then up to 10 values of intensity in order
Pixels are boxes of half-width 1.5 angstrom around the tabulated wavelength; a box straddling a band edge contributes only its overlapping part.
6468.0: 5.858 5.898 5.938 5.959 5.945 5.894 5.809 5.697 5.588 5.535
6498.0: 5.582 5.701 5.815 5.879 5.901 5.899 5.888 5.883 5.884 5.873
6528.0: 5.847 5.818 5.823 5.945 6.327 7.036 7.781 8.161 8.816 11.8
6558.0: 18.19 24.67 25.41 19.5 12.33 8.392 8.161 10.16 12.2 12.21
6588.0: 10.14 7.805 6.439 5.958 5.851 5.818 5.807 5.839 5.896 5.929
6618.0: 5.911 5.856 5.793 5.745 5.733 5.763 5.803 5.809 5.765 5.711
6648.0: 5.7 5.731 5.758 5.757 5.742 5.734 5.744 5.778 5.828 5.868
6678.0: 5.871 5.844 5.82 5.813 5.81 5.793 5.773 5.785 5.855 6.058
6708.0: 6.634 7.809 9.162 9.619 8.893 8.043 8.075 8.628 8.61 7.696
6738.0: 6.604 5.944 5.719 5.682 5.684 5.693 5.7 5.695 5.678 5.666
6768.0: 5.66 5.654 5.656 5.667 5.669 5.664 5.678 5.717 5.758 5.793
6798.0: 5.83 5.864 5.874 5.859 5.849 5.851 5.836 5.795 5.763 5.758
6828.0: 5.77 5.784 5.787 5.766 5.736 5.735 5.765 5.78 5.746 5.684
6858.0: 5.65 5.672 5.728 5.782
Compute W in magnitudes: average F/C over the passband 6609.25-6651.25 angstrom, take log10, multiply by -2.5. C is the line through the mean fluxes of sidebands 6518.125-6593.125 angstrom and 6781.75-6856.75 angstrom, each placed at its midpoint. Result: 0.489 mag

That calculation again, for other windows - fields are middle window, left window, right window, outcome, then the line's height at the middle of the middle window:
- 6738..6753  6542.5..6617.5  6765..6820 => 0.164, 6.78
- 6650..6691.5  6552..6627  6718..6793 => 0.389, 8.3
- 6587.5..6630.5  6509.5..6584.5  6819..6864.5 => 0.414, 9.1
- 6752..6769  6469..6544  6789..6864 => 0.022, 5.8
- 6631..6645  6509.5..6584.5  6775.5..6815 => 0.413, 8.45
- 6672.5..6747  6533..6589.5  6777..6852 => 0.191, 8.26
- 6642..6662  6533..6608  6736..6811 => 0.435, 8.56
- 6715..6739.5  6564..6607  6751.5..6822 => -0.184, 6.99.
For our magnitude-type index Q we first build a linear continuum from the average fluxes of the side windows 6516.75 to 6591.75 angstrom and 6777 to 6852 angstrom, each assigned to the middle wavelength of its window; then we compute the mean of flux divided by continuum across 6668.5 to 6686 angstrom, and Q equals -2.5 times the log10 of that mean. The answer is 0.37 mag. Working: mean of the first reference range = 10.4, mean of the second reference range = 5.78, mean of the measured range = 5.84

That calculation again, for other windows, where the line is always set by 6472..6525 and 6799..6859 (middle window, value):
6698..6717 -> -0.22 mag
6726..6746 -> -0.24 mag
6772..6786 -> 0.02 mag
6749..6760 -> 0.02 mag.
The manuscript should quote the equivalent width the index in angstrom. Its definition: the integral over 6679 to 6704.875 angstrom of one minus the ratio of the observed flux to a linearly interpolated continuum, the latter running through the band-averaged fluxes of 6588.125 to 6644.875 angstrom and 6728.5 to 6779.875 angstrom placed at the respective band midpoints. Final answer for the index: 1.2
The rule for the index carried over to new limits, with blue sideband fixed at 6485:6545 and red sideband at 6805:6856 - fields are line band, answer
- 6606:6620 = -0.04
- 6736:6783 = 0.27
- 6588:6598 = -2.40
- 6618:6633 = 0.17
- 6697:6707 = -0.17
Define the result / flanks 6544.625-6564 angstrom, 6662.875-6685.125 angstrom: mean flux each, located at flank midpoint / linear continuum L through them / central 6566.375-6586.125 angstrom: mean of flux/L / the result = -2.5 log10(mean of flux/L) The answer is 0.11 mag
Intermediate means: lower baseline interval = 14.2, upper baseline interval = 5.82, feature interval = 11.5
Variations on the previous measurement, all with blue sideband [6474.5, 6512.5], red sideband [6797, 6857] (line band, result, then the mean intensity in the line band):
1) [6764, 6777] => 0.02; 5.66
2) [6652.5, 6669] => 0.01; 5.75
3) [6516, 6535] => -0.01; 5.86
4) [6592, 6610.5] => -0.04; 6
